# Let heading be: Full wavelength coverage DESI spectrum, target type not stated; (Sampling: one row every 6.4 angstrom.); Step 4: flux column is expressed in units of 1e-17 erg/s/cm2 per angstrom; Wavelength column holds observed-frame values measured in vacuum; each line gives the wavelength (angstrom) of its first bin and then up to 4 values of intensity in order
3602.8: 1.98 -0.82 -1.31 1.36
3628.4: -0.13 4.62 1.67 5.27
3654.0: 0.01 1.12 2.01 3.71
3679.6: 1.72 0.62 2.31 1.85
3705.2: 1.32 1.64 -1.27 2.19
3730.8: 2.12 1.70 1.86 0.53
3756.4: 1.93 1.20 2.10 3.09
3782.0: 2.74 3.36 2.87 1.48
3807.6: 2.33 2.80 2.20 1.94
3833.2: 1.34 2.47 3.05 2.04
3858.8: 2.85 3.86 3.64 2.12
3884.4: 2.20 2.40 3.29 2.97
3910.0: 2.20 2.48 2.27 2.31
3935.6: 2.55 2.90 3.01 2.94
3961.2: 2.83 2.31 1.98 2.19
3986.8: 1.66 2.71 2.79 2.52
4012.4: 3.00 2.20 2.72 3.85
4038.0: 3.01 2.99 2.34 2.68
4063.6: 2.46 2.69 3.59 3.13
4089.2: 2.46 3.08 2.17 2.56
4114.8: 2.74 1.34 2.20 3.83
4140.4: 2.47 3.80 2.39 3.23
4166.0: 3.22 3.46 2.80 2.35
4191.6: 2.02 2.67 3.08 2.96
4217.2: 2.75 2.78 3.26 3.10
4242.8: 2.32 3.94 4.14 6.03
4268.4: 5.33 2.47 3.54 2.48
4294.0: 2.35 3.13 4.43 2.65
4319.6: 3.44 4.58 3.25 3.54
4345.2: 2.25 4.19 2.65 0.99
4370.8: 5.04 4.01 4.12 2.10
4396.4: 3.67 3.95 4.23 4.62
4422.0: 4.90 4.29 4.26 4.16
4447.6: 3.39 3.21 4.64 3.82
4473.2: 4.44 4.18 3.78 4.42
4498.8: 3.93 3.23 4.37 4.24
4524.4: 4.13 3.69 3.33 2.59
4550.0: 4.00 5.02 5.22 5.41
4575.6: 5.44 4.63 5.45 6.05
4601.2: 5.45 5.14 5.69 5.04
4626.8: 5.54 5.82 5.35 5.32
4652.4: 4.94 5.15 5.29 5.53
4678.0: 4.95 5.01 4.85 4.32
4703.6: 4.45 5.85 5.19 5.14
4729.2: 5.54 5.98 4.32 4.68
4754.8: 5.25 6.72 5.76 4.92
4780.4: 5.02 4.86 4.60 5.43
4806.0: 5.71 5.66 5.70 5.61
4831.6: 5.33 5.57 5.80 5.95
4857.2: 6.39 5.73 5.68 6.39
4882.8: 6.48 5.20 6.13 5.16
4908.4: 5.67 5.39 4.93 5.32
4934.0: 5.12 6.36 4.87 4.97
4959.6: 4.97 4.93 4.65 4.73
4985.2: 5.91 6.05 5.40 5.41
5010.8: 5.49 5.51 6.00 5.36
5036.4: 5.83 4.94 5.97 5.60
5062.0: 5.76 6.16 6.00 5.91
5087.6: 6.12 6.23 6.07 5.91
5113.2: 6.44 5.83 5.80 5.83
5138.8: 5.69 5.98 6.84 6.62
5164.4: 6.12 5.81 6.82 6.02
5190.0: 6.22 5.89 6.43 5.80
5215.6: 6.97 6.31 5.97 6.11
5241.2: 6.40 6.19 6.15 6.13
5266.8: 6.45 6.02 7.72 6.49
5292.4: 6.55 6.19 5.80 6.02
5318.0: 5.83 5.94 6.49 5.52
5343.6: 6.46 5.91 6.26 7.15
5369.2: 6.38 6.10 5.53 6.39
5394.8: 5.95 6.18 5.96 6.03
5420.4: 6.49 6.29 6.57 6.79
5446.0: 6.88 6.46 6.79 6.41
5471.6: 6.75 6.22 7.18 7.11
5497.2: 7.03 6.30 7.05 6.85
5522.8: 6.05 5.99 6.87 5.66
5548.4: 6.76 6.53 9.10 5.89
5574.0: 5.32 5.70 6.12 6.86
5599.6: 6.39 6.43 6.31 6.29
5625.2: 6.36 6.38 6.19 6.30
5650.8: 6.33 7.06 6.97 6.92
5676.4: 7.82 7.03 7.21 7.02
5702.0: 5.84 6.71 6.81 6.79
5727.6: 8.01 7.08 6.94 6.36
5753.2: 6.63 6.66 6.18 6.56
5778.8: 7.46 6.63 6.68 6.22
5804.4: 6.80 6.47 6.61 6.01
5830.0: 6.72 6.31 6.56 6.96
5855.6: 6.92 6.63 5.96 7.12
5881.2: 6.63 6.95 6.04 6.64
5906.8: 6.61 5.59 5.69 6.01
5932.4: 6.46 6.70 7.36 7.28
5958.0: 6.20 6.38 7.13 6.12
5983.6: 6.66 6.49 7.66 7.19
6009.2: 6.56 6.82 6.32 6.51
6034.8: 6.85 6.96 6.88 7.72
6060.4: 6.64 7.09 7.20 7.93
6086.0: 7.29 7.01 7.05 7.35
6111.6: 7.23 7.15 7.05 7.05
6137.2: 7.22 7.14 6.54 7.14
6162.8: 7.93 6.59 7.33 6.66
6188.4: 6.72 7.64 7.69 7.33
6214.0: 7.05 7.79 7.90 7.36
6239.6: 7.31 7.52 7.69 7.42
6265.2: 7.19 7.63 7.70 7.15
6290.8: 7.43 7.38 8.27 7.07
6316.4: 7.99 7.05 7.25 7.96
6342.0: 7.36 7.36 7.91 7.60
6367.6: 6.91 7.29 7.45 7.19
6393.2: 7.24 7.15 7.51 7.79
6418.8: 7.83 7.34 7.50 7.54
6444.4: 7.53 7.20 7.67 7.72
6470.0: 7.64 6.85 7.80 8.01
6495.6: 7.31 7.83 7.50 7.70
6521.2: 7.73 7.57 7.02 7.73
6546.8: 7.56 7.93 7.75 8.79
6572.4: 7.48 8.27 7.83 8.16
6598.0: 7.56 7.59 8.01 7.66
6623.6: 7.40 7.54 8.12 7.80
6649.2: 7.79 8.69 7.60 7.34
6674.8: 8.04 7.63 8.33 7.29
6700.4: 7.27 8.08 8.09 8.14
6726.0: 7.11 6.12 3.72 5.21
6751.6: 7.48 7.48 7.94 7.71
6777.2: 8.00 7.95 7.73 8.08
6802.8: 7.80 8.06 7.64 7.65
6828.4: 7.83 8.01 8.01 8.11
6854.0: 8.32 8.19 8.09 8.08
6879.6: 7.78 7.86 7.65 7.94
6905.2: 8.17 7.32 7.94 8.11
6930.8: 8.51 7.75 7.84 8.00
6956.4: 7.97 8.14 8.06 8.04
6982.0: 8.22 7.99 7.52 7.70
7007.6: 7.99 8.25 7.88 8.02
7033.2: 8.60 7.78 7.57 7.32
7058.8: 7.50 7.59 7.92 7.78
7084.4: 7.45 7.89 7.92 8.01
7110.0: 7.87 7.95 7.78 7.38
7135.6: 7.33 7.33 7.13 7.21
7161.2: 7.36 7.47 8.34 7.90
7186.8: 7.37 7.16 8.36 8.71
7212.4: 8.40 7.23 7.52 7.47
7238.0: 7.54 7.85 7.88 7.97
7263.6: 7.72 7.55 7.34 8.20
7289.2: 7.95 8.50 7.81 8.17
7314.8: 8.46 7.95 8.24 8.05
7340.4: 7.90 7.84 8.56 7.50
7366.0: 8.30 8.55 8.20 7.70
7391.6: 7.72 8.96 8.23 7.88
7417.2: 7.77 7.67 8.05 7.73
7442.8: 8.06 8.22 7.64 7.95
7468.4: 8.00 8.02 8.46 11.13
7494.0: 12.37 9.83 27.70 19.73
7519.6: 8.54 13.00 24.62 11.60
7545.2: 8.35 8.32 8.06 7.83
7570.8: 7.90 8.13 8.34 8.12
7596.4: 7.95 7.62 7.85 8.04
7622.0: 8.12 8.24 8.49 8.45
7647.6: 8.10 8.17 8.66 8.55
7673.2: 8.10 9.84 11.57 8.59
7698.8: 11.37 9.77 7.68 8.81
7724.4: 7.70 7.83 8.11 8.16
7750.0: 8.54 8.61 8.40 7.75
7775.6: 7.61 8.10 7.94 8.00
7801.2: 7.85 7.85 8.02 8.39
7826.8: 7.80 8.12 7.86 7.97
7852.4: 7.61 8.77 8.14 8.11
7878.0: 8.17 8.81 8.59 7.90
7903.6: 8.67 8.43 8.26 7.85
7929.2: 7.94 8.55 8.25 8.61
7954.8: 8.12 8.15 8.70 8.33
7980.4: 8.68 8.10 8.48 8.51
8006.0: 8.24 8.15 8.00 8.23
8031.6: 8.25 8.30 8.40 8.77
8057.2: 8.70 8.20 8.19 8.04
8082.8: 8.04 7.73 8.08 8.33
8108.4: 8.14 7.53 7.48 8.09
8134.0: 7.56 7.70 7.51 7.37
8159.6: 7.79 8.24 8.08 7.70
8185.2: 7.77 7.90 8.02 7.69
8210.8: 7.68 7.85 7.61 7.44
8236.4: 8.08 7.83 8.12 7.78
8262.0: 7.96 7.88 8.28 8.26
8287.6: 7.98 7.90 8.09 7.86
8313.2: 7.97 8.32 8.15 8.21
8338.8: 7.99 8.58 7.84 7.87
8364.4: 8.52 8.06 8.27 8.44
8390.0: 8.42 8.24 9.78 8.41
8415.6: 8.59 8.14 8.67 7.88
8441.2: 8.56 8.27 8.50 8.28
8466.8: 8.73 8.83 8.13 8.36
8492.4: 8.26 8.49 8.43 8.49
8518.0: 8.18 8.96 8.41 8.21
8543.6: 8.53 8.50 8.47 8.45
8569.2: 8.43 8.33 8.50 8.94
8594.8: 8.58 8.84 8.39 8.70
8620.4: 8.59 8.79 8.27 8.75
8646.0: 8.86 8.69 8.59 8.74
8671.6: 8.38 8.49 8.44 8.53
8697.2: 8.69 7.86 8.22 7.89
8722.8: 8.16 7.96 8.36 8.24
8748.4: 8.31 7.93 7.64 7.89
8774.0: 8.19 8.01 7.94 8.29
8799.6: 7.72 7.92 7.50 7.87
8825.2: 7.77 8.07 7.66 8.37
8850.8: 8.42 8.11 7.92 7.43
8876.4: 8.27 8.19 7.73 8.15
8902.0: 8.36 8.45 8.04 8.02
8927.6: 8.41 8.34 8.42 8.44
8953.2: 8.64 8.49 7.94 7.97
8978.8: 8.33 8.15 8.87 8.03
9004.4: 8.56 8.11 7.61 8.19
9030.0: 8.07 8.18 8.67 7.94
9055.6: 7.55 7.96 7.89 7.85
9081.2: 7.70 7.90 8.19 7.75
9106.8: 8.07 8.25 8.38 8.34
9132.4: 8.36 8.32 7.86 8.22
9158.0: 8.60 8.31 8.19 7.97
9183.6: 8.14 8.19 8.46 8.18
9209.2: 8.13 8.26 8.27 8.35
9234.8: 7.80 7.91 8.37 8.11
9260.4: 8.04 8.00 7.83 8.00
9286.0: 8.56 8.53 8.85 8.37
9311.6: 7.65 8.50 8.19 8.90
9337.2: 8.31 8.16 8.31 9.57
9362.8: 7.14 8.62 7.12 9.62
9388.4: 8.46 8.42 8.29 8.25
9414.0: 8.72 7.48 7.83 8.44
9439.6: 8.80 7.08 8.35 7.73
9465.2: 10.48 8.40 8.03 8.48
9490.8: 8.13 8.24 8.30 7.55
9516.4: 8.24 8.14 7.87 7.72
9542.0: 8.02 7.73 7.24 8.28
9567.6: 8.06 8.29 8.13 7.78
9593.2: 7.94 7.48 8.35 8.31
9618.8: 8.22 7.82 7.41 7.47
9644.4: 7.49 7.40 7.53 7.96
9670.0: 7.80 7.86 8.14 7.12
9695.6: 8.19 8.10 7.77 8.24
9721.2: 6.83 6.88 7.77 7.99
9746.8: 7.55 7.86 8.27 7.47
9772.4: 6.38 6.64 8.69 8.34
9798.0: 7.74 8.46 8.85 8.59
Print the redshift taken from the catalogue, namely 0.144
